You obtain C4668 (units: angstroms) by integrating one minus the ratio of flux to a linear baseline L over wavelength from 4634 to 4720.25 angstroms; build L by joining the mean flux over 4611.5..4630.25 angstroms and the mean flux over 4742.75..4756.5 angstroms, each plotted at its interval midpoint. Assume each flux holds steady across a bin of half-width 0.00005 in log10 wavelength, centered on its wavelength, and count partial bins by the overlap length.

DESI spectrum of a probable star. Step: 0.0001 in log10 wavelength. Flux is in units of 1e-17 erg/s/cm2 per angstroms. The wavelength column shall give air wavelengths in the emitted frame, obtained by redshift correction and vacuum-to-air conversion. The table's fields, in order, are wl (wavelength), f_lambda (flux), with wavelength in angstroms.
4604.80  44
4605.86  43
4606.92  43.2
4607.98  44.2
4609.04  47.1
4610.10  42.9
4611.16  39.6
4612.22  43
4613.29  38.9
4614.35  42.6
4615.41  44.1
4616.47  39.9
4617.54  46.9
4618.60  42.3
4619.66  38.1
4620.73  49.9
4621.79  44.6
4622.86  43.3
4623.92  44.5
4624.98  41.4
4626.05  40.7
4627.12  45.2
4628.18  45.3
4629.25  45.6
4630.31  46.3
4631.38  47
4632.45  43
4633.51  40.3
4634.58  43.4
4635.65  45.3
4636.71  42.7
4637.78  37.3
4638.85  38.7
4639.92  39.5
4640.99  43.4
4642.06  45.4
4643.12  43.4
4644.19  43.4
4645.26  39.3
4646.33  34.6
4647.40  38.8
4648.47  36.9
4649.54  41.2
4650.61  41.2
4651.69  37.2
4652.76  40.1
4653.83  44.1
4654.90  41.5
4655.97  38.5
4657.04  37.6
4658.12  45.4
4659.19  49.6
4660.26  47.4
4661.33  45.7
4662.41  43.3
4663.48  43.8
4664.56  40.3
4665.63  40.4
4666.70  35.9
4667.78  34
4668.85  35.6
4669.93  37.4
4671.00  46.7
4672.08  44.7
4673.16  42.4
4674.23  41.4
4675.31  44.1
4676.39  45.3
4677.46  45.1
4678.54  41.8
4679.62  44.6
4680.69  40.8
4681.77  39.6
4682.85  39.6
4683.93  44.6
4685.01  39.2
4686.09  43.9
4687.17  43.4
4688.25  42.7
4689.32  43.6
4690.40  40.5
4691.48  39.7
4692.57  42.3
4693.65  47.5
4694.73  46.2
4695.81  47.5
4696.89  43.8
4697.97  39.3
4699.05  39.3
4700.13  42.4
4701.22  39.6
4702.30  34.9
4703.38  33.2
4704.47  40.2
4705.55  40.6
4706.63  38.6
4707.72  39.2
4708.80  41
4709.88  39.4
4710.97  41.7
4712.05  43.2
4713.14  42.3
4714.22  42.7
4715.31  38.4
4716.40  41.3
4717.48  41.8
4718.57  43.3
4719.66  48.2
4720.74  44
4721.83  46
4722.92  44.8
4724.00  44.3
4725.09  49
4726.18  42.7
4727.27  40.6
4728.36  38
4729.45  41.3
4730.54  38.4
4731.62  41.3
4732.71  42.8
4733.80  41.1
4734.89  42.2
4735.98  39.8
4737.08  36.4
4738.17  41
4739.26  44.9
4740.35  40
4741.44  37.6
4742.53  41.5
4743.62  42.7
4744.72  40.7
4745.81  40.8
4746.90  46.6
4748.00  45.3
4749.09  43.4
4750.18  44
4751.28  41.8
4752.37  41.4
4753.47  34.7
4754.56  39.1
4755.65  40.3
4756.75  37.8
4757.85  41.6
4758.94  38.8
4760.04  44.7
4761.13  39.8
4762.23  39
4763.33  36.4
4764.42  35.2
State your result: 2.1 angstroms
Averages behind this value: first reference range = 43.4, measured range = 41.6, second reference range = 41.6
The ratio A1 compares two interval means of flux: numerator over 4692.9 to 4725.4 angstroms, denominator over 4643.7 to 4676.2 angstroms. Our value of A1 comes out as 1.0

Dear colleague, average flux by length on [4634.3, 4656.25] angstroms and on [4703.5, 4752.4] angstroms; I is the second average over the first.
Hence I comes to 1.03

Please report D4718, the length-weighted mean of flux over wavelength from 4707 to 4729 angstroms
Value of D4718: 42.5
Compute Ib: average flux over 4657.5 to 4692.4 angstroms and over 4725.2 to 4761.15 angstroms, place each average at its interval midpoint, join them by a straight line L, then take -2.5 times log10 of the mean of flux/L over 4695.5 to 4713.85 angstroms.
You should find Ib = 0.04 mag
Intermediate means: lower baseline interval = 42.2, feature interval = 40.3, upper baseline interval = 41.1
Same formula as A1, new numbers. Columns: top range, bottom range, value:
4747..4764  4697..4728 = 0.98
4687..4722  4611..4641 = 0.97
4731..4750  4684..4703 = 0.99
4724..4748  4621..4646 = 0.97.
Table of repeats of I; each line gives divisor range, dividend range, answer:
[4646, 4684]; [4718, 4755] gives 1.02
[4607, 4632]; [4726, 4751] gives 0.95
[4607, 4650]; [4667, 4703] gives 0.98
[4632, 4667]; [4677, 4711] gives 1.00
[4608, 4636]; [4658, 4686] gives 0.97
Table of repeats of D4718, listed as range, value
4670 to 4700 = 42.9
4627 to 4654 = 41.8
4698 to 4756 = 41.3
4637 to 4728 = 41.7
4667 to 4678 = 41.5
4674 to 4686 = 42.4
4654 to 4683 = 42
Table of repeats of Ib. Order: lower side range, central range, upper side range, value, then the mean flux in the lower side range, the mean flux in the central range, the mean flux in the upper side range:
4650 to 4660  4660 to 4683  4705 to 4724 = 0.004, 41.8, 41.8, 42.2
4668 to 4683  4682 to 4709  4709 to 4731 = 0.024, 42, 41.3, 42.6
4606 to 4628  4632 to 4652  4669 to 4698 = 0.058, 43.2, 40.8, 42.8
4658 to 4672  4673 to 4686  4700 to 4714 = -0.032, 42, 42.4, 39.7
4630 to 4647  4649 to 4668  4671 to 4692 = 0.016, 42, 41.6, 42.6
